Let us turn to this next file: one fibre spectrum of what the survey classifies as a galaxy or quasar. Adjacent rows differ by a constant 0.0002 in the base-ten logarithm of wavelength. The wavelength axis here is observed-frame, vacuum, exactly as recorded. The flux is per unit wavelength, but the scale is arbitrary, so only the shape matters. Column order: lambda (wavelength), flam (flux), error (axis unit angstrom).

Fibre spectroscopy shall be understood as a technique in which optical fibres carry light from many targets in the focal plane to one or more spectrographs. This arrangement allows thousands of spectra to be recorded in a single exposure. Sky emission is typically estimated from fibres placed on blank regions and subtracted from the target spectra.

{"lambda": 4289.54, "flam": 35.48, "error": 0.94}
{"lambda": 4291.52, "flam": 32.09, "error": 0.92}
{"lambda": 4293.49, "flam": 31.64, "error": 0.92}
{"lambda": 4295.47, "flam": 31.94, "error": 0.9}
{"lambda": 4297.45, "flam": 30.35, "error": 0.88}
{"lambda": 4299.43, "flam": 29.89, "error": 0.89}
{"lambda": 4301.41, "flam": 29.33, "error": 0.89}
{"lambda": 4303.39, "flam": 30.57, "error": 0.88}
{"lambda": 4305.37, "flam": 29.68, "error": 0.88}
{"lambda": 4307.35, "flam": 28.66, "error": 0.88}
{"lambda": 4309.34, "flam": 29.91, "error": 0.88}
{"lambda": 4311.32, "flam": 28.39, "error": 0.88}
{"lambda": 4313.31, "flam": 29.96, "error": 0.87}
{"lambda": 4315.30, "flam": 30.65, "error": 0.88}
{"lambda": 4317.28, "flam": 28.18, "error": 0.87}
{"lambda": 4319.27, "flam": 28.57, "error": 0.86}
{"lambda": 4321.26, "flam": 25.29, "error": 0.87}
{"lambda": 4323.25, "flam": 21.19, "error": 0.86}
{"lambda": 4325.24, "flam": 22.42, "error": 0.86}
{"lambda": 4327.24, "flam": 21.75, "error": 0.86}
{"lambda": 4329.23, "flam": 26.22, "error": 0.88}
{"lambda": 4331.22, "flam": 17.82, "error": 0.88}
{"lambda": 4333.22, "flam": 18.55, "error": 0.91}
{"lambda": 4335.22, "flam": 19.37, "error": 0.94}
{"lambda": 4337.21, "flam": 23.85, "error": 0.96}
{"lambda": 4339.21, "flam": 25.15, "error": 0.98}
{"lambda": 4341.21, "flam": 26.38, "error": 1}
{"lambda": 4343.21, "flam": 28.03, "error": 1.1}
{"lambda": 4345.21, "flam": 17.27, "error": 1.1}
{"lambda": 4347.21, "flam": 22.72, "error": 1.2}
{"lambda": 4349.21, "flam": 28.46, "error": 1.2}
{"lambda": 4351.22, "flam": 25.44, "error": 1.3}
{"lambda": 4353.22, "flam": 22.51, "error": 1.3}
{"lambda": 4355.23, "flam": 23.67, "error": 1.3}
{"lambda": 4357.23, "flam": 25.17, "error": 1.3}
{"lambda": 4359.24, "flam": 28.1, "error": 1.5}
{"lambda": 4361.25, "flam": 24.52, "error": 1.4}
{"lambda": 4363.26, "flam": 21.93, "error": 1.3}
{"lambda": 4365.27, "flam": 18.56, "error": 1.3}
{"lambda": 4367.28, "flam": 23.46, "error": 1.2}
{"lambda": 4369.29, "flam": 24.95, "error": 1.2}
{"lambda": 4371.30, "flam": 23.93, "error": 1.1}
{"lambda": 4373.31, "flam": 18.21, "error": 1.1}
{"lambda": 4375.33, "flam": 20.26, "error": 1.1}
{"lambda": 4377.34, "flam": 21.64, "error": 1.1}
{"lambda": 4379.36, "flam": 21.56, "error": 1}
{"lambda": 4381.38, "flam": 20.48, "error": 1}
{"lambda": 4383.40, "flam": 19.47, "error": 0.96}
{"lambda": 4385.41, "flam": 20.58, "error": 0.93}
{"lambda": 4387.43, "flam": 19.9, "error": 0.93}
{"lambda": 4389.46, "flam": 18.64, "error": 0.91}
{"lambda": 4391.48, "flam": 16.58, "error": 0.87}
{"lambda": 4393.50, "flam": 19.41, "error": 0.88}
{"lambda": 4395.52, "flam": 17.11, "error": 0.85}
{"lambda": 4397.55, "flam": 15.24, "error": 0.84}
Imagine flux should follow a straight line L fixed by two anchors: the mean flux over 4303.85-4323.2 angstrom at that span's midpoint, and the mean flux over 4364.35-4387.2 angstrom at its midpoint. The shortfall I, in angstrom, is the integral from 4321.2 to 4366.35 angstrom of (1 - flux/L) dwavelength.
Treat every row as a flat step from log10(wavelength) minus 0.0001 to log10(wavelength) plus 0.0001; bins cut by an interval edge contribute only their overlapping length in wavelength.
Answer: 2.93 angstrom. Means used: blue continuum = 28.5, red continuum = 21.2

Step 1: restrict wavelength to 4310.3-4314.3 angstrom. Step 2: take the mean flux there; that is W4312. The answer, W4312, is 29.2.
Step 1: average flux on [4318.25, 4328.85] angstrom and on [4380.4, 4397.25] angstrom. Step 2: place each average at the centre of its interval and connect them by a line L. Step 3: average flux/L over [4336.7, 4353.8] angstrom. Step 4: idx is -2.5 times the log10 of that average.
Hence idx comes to -0.10 mag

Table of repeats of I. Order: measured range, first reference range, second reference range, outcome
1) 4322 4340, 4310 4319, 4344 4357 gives 3.2 angstrom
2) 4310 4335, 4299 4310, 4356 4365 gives 2.9 angstrom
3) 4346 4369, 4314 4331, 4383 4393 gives -2.2 angstrom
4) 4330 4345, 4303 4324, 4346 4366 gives 2.0 angstrom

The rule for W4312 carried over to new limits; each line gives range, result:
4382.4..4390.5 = 19.6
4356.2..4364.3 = 24.9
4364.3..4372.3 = 22.8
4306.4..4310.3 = 29.2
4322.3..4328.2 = 21.8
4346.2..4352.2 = 25.5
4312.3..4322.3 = 28.5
